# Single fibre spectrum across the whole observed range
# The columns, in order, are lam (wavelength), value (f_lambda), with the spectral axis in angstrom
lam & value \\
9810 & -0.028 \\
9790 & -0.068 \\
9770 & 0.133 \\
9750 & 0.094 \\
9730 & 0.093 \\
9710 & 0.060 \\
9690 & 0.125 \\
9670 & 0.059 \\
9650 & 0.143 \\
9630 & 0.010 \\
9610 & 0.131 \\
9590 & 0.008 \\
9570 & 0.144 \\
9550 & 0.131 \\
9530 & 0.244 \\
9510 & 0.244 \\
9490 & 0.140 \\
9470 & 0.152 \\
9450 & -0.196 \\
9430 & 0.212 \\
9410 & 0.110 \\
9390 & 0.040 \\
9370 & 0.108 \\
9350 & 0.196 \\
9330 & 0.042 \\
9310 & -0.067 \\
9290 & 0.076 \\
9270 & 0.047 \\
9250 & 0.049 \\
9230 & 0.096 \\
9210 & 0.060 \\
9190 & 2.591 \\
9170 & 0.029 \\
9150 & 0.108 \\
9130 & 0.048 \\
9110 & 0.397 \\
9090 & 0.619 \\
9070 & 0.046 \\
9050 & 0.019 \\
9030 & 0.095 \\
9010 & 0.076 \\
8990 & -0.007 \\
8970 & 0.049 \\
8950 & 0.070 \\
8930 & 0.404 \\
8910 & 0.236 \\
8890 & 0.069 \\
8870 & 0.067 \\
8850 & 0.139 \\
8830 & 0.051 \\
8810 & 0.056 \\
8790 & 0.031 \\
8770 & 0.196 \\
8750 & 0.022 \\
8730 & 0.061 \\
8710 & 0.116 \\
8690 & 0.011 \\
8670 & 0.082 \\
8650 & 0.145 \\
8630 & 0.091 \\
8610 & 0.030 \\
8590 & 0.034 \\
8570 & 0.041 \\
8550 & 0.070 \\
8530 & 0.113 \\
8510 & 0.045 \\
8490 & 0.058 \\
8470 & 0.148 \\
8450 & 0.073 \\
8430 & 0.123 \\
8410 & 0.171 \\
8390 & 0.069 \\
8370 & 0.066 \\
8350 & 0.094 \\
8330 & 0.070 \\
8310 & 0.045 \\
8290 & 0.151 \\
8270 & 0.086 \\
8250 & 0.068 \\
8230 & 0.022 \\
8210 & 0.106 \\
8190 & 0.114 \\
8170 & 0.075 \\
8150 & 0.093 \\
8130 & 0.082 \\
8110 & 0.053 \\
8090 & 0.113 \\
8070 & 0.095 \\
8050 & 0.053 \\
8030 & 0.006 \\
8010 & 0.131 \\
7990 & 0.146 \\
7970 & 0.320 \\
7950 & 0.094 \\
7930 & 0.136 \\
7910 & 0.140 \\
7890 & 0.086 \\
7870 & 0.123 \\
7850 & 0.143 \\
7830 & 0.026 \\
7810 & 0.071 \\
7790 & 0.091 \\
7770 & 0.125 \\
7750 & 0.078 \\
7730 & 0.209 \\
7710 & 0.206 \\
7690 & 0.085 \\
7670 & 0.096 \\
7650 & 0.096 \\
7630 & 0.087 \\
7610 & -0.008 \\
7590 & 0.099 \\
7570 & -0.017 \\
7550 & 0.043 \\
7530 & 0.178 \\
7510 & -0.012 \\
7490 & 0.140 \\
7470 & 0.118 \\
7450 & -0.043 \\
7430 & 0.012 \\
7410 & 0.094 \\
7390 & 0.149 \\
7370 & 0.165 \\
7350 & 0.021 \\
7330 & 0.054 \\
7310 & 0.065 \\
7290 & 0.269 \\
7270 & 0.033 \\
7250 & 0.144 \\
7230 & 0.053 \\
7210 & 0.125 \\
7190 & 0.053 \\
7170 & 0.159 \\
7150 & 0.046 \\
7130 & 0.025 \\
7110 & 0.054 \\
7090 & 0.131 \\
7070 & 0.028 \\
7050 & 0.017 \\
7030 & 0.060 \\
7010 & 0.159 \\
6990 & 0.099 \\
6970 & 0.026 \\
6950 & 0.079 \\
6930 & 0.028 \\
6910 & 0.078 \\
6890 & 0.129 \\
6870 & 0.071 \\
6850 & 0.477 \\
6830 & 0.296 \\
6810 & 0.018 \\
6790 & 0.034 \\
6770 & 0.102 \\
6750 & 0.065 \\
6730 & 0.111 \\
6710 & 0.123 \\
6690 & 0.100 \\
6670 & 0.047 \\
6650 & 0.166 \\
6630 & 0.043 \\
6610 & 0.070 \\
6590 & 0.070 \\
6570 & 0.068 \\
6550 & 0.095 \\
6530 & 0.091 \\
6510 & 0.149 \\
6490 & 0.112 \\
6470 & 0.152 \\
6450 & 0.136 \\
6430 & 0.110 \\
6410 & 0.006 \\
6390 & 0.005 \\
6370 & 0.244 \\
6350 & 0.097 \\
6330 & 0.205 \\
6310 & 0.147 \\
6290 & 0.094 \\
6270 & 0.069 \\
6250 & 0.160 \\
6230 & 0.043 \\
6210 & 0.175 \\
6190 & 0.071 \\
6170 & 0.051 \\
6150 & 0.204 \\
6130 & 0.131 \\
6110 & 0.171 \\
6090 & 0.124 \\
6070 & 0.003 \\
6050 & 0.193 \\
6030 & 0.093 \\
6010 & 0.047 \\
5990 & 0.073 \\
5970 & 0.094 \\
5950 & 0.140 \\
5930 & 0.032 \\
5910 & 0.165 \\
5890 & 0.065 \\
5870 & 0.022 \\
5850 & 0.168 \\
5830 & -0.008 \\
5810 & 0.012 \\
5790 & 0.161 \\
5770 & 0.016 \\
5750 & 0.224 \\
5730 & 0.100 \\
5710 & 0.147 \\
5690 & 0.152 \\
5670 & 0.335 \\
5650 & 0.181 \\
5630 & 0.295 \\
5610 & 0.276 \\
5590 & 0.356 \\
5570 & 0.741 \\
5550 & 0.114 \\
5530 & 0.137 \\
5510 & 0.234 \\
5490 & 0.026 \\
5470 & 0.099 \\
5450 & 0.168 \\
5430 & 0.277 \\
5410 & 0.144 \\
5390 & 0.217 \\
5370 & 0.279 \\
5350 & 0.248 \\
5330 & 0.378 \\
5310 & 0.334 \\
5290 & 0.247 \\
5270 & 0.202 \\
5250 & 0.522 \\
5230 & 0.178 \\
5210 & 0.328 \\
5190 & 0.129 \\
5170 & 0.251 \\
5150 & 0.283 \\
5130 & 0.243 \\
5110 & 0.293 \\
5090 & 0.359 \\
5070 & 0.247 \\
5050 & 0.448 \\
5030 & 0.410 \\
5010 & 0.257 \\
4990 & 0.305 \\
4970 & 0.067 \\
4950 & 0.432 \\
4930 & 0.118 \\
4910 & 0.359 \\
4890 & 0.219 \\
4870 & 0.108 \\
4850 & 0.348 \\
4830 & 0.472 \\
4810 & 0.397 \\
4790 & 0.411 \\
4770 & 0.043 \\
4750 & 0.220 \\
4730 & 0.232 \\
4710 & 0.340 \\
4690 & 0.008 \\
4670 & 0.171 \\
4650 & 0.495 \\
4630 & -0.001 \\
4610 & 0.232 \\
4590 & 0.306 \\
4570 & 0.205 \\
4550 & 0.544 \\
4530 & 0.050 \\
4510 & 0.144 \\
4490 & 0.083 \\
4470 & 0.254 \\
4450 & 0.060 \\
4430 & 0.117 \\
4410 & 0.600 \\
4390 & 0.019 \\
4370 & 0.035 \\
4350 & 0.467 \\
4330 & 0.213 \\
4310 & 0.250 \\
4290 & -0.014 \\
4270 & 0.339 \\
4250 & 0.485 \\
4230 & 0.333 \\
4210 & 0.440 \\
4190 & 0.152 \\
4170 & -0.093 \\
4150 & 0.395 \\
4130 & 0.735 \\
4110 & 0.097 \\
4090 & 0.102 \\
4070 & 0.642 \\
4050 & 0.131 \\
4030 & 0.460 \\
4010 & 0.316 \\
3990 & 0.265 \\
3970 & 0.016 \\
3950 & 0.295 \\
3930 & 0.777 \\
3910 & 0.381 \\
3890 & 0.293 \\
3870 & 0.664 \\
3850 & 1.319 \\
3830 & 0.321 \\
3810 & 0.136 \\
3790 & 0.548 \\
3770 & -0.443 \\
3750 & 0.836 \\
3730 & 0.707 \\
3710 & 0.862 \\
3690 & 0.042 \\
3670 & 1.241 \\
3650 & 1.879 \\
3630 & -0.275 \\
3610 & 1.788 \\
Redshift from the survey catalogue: 0.83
